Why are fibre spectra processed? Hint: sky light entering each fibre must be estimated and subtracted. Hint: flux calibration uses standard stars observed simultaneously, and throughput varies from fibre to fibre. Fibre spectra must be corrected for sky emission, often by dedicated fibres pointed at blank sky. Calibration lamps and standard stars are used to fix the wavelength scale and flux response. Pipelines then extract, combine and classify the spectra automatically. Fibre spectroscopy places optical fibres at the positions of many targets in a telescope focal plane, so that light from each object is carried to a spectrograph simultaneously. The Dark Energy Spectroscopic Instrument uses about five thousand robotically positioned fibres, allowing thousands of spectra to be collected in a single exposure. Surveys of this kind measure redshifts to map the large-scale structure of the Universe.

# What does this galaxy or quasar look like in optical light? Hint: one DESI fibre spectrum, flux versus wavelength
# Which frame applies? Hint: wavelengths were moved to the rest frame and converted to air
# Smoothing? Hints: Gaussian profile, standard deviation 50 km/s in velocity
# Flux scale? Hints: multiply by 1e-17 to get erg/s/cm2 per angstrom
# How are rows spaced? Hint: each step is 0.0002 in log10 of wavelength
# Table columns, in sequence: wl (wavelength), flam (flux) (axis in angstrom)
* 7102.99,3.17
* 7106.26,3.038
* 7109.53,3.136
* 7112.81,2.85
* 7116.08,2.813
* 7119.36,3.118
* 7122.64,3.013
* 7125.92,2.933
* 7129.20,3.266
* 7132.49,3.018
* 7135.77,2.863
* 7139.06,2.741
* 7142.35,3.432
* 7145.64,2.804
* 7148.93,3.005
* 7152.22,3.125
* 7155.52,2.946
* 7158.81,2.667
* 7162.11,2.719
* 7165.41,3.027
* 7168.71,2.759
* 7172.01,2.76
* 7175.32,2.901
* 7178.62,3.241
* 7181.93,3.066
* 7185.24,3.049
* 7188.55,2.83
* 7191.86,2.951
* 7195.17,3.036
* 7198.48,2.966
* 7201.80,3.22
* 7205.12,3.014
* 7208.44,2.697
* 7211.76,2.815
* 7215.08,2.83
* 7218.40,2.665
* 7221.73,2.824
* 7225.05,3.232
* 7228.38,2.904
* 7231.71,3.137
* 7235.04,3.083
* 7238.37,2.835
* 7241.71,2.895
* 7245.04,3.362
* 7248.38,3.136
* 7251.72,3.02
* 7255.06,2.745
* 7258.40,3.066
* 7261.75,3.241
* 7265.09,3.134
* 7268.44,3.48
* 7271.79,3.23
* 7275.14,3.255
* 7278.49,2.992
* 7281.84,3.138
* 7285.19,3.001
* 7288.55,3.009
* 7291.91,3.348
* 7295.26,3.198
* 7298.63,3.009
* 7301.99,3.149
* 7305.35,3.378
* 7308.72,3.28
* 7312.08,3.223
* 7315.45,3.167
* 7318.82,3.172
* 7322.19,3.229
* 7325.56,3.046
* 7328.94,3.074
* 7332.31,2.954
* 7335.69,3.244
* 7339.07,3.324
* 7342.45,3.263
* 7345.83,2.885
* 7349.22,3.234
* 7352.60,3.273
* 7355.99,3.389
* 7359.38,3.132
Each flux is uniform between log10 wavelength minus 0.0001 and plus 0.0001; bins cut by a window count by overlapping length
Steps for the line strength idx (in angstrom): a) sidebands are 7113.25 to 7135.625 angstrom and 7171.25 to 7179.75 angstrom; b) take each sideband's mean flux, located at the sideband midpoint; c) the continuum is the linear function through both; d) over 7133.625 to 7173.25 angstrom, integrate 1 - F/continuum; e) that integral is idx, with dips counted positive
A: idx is 1.1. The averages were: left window 3.01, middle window 2.91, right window 2.97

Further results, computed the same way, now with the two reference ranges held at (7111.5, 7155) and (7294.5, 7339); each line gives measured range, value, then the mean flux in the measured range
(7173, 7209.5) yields 0.6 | 3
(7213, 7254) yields 1.4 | 2.99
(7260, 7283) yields -0.6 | 3.21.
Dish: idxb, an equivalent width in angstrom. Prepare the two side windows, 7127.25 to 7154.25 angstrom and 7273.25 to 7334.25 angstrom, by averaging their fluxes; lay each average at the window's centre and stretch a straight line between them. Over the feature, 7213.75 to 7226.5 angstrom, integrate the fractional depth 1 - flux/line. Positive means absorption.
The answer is 0.8 angstrom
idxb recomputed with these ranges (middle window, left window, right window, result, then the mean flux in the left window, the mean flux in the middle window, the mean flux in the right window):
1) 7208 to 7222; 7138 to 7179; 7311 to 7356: 1.11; 2.93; 2.77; 3.17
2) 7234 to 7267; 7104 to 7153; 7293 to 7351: 0.60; 3.01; 3.05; 3.17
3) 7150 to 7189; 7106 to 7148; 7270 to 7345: 1.43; 3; 2.93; 3.16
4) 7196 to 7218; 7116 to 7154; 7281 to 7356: 1.17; 3.02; 2.91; 3.17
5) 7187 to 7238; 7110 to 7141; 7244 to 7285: 2.19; 2.97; 2.94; 3.14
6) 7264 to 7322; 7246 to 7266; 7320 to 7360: -1.42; 3.06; 3.19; 3.17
